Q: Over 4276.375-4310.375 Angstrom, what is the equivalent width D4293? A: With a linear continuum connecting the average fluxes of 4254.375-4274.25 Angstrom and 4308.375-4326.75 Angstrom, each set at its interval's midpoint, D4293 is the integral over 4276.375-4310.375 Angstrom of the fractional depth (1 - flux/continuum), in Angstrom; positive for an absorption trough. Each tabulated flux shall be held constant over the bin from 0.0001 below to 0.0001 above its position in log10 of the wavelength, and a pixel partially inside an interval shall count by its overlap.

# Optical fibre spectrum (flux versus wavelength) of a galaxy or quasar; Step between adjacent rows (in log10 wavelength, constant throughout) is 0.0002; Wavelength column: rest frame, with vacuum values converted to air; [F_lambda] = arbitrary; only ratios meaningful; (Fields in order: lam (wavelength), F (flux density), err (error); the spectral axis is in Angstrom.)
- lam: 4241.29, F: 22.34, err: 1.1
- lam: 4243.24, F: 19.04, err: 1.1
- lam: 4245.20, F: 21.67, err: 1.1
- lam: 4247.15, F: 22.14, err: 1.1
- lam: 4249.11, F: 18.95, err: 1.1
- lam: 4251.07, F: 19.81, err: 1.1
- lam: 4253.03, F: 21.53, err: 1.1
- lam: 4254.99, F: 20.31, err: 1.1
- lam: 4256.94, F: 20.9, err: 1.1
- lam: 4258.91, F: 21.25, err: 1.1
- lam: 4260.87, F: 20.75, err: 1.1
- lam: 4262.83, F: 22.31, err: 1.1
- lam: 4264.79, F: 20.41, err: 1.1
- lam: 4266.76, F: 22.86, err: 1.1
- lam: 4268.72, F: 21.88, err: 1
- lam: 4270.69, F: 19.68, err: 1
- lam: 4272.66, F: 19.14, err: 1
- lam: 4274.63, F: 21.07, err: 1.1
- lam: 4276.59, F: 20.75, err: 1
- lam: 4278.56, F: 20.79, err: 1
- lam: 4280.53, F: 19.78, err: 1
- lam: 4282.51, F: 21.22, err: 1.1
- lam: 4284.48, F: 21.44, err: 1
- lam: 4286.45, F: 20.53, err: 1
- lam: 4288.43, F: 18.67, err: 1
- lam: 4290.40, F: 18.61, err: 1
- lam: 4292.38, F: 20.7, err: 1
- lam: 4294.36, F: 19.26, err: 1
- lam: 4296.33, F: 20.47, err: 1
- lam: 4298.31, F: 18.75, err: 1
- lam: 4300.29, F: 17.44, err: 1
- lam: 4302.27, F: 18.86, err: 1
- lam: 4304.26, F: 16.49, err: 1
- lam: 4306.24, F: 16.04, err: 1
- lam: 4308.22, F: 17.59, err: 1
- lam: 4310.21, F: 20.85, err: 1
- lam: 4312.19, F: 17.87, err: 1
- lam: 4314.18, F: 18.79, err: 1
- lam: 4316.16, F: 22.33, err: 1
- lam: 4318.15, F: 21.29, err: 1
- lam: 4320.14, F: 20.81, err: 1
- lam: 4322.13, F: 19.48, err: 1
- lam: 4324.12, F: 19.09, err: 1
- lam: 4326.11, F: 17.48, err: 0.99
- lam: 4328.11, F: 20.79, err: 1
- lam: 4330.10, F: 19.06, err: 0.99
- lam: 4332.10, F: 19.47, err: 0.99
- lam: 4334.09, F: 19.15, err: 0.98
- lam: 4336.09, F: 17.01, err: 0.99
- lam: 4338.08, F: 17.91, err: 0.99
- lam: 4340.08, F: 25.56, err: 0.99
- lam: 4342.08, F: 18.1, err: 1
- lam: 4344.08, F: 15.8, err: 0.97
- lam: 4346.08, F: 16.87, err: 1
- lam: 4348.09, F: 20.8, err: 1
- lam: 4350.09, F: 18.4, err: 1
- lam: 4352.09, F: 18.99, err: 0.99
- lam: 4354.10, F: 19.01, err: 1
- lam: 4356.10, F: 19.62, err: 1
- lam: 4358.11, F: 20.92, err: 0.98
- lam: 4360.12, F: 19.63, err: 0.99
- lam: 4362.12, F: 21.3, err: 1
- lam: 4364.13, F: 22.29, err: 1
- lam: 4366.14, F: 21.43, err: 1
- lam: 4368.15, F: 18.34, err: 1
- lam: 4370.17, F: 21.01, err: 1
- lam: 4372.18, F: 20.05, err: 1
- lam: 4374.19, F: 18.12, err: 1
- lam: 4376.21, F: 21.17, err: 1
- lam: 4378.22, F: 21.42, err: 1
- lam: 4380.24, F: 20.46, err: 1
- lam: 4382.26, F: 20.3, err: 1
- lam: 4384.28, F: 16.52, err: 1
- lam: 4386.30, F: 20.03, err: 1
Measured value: 1.71 Angstrom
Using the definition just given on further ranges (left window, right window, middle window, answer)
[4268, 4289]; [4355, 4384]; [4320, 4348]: 1.8 Angstrom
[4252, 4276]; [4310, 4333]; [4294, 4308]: 1.5 Angstrom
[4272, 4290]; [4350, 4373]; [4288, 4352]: 3.8 Angstrom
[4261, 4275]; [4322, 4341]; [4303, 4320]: 0.8 Angstrom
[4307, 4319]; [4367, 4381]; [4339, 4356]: 0.6 Angstrom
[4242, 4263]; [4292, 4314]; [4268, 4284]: -0.7 Angstrom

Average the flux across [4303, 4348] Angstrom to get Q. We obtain 19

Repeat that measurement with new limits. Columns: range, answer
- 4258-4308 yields 19.9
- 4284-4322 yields 19.3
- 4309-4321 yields 20.3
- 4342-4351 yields 18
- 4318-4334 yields 19.6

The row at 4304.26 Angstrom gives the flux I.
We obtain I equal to 16.49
